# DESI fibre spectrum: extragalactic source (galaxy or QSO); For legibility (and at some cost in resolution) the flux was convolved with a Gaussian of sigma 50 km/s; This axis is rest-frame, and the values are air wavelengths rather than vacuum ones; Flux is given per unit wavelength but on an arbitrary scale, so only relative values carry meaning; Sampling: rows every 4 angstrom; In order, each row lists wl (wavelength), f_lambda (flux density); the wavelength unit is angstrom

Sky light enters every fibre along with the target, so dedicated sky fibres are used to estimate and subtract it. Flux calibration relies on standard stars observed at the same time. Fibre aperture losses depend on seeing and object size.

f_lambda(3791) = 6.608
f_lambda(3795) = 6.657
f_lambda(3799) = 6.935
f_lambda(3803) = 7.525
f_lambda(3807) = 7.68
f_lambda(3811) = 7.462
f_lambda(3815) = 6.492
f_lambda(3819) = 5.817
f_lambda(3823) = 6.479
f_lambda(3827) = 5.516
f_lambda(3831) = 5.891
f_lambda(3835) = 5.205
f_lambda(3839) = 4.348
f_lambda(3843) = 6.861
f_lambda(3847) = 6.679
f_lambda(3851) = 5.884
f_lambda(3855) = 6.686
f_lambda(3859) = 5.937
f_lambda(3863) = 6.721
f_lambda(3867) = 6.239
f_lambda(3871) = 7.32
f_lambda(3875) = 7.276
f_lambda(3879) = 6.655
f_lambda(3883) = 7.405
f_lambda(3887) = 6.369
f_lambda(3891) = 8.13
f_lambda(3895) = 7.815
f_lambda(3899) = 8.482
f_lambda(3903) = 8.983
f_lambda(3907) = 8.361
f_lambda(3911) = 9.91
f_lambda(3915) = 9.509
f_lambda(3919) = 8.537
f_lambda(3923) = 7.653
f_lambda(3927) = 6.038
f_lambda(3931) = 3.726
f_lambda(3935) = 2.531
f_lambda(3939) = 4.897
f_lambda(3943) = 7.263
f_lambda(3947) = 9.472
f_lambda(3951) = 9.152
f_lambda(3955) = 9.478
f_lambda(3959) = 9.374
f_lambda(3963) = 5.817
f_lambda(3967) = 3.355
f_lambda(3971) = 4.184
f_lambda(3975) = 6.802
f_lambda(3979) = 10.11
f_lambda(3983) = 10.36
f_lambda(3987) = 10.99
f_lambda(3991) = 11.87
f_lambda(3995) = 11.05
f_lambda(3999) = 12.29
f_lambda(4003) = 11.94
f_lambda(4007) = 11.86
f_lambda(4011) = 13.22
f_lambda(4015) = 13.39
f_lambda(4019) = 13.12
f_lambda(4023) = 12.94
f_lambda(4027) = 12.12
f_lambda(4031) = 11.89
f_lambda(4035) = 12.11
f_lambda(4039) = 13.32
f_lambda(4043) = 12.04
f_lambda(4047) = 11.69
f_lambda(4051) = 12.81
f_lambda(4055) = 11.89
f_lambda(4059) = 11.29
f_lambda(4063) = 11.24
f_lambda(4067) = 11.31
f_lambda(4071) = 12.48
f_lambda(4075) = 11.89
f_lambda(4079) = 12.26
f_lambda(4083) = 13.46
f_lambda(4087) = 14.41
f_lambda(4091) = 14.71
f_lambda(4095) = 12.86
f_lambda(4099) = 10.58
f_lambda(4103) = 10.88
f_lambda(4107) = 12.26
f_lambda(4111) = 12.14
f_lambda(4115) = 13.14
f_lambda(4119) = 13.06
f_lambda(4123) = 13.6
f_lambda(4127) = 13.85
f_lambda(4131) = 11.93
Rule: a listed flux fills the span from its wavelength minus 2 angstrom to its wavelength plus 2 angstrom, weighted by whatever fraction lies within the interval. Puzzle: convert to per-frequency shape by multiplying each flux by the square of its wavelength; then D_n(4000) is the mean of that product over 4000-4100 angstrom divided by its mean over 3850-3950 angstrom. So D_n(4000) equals 1.88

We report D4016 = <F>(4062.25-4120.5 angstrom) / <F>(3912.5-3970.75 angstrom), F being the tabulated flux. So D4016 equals 1.8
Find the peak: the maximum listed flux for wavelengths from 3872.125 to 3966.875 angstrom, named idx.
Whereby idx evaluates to 9.91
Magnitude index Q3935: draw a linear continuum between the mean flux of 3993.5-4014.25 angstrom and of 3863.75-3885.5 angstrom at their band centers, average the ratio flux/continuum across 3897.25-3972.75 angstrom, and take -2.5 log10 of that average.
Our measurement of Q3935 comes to 0.27 mag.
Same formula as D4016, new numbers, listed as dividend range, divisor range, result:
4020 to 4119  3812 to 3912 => 1.81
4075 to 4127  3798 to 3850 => 2.01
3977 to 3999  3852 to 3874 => 1.67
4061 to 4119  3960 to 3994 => 1.54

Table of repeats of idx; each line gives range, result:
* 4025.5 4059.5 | 13.32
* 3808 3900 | 8.482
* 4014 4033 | 13.39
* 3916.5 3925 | 8.537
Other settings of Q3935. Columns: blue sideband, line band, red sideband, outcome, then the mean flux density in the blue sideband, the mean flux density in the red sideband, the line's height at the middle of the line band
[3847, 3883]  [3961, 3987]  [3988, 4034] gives 0.472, 6.64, 12.3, 10.9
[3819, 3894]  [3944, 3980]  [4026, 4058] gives 0.282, 6.42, 12.2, 9.71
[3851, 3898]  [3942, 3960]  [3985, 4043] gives 0.099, 6.95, 12.3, 9.87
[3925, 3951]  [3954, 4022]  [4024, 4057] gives -0.098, 5.92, 12.3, 9.01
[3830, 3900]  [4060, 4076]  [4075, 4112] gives 0.022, 6.65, 12.6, 11.9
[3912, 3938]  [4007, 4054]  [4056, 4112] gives -0.219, 6.41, 12.3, 10.3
